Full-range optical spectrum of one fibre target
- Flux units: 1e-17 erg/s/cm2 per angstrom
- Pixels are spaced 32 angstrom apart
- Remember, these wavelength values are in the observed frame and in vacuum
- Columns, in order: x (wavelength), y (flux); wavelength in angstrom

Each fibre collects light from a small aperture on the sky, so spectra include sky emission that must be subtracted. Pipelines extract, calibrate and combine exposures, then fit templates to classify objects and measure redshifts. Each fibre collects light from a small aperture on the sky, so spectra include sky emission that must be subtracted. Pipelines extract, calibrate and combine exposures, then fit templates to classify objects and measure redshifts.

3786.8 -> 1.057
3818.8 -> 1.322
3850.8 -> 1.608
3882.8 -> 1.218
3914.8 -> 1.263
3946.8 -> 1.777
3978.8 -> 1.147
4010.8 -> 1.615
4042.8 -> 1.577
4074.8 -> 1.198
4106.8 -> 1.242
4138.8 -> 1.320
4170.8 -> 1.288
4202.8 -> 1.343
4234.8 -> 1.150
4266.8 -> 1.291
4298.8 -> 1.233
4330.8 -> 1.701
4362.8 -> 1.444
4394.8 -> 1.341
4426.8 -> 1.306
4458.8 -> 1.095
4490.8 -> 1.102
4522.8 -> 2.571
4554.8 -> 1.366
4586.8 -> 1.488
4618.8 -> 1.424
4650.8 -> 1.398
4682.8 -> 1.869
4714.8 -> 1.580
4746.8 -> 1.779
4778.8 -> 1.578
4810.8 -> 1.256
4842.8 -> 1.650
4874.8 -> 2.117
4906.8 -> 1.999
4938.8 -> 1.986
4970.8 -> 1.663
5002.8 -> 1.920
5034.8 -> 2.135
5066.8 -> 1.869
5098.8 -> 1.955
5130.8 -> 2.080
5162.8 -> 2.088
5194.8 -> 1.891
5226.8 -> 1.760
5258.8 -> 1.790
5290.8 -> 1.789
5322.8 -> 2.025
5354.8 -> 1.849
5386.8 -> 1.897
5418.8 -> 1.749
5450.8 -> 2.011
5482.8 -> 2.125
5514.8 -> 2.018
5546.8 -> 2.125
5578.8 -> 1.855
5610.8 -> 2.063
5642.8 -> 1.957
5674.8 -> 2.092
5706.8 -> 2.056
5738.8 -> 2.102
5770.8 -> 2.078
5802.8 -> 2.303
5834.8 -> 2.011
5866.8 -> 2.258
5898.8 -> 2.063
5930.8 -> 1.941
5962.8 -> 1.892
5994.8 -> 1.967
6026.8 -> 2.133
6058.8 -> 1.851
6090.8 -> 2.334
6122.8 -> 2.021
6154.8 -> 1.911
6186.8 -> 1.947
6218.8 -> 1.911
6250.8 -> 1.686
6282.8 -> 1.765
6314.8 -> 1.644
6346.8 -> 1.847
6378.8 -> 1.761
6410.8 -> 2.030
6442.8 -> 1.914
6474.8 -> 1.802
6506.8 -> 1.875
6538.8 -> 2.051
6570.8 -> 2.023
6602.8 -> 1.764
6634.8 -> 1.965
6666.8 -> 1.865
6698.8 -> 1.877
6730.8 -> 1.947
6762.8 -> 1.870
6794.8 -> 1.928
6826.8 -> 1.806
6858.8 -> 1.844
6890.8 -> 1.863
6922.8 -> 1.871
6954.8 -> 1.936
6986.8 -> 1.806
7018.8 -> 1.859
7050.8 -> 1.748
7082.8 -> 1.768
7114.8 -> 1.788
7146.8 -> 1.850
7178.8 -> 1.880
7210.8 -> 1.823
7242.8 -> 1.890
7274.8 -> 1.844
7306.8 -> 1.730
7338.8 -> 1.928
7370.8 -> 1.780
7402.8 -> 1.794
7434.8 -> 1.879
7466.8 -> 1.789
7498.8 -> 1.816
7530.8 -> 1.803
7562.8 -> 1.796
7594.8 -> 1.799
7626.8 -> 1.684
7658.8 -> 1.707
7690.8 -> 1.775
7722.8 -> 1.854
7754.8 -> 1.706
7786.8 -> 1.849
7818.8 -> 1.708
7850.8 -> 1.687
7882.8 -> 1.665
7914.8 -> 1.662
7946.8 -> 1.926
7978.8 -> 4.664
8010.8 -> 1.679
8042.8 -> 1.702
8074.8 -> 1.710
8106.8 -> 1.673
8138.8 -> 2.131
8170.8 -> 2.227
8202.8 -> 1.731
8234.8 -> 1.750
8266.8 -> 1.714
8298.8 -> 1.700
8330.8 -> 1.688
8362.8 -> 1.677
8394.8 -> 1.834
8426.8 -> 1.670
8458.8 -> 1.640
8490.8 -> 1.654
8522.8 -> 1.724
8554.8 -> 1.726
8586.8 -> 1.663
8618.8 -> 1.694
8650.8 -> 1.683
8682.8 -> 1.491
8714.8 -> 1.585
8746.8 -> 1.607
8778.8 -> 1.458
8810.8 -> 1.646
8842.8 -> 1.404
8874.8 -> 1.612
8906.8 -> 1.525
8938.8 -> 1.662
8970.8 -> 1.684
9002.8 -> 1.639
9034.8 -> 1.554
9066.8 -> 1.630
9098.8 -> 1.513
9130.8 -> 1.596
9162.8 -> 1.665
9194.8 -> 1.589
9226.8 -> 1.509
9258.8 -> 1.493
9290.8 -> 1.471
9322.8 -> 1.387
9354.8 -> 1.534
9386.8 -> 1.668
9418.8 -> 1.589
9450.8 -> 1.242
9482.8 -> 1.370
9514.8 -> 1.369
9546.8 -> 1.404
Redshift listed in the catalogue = 0.214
